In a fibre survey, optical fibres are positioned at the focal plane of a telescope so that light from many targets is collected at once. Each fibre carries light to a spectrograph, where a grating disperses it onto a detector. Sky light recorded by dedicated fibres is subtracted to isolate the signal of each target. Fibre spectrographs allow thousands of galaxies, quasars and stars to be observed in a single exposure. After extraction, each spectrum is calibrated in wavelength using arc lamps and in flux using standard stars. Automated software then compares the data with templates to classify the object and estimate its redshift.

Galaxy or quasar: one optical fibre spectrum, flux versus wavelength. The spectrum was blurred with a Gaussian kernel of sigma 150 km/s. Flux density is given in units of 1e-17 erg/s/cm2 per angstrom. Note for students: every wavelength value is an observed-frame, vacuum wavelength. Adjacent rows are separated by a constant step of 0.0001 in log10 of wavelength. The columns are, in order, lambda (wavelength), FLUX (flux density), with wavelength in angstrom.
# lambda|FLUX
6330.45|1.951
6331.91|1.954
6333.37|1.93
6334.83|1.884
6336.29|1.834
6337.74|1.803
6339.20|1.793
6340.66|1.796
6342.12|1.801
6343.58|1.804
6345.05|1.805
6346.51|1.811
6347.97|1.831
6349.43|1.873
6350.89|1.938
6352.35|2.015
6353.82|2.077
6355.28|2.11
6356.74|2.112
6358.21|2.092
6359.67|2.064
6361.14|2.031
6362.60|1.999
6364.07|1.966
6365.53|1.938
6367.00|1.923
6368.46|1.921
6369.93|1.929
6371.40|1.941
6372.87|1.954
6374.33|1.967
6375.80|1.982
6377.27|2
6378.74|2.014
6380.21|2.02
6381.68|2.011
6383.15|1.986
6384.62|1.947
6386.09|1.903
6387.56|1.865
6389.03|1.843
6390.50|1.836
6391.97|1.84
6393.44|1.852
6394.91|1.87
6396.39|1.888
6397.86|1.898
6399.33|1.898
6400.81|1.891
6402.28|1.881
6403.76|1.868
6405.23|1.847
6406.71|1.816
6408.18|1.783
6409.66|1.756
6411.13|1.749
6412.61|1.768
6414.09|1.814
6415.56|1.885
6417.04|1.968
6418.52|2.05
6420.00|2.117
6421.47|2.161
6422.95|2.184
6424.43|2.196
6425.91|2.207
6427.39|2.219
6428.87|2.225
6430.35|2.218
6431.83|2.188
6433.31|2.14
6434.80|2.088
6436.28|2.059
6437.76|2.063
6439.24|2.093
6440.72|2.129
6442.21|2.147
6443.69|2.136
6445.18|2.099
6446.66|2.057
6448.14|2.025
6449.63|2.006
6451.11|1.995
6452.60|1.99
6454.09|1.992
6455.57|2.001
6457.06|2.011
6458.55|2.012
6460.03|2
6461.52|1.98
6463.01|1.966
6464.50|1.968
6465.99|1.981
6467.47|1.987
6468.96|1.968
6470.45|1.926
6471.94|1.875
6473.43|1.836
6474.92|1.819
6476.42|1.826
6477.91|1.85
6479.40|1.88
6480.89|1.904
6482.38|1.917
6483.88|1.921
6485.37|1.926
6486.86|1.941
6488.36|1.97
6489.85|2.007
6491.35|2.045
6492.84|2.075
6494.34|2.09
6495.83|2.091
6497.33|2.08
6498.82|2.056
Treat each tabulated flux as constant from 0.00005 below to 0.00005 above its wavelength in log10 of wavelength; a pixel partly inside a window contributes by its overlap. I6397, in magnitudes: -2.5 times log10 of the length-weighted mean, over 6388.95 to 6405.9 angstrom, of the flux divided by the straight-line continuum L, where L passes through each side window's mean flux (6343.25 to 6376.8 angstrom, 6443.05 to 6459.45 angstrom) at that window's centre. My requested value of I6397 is 0.07 mag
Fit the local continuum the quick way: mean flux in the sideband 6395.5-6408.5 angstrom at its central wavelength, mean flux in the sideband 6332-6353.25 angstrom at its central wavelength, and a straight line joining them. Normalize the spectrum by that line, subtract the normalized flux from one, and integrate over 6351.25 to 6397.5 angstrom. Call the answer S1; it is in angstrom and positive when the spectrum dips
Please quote -2.5 angstrom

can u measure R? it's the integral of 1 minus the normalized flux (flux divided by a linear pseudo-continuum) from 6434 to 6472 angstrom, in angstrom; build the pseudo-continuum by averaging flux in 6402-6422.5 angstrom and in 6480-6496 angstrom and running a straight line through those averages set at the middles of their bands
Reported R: -1.6 angstrom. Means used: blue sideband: 1.89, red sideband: 1.99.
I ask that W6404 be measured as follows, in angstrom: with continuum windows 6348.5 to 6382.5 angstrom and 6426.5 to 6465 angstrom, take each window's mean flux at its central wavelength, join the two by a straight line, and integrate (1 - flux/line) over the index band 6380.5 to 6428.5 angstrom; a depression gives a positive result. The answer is 2.3 angstrom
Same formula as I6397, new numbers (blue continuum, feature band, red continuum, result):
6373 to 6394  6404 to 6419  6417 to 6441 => 0.123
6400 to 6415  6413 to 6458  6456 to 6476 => -0.110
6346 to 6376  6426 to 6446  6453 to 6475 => -0.093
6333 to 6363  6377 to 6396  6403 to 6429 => 0.018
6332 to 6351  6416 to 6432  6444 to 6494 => -0.123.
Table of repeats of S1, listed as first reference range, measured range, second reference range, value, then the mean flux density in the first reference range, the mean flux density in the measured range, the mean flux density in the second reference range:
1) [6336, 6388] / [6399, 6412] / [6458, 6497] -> 0.8 angstrom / 1.94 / 1.83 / 1.95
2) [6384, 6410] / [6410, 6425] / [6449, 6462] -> -0.6 angstrom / 1.86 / 1.98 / 2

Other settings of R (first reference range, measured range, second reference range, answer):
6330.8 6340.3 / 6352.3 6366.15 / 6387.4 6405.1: -1.29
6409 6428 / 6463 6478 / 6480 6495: 0.57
